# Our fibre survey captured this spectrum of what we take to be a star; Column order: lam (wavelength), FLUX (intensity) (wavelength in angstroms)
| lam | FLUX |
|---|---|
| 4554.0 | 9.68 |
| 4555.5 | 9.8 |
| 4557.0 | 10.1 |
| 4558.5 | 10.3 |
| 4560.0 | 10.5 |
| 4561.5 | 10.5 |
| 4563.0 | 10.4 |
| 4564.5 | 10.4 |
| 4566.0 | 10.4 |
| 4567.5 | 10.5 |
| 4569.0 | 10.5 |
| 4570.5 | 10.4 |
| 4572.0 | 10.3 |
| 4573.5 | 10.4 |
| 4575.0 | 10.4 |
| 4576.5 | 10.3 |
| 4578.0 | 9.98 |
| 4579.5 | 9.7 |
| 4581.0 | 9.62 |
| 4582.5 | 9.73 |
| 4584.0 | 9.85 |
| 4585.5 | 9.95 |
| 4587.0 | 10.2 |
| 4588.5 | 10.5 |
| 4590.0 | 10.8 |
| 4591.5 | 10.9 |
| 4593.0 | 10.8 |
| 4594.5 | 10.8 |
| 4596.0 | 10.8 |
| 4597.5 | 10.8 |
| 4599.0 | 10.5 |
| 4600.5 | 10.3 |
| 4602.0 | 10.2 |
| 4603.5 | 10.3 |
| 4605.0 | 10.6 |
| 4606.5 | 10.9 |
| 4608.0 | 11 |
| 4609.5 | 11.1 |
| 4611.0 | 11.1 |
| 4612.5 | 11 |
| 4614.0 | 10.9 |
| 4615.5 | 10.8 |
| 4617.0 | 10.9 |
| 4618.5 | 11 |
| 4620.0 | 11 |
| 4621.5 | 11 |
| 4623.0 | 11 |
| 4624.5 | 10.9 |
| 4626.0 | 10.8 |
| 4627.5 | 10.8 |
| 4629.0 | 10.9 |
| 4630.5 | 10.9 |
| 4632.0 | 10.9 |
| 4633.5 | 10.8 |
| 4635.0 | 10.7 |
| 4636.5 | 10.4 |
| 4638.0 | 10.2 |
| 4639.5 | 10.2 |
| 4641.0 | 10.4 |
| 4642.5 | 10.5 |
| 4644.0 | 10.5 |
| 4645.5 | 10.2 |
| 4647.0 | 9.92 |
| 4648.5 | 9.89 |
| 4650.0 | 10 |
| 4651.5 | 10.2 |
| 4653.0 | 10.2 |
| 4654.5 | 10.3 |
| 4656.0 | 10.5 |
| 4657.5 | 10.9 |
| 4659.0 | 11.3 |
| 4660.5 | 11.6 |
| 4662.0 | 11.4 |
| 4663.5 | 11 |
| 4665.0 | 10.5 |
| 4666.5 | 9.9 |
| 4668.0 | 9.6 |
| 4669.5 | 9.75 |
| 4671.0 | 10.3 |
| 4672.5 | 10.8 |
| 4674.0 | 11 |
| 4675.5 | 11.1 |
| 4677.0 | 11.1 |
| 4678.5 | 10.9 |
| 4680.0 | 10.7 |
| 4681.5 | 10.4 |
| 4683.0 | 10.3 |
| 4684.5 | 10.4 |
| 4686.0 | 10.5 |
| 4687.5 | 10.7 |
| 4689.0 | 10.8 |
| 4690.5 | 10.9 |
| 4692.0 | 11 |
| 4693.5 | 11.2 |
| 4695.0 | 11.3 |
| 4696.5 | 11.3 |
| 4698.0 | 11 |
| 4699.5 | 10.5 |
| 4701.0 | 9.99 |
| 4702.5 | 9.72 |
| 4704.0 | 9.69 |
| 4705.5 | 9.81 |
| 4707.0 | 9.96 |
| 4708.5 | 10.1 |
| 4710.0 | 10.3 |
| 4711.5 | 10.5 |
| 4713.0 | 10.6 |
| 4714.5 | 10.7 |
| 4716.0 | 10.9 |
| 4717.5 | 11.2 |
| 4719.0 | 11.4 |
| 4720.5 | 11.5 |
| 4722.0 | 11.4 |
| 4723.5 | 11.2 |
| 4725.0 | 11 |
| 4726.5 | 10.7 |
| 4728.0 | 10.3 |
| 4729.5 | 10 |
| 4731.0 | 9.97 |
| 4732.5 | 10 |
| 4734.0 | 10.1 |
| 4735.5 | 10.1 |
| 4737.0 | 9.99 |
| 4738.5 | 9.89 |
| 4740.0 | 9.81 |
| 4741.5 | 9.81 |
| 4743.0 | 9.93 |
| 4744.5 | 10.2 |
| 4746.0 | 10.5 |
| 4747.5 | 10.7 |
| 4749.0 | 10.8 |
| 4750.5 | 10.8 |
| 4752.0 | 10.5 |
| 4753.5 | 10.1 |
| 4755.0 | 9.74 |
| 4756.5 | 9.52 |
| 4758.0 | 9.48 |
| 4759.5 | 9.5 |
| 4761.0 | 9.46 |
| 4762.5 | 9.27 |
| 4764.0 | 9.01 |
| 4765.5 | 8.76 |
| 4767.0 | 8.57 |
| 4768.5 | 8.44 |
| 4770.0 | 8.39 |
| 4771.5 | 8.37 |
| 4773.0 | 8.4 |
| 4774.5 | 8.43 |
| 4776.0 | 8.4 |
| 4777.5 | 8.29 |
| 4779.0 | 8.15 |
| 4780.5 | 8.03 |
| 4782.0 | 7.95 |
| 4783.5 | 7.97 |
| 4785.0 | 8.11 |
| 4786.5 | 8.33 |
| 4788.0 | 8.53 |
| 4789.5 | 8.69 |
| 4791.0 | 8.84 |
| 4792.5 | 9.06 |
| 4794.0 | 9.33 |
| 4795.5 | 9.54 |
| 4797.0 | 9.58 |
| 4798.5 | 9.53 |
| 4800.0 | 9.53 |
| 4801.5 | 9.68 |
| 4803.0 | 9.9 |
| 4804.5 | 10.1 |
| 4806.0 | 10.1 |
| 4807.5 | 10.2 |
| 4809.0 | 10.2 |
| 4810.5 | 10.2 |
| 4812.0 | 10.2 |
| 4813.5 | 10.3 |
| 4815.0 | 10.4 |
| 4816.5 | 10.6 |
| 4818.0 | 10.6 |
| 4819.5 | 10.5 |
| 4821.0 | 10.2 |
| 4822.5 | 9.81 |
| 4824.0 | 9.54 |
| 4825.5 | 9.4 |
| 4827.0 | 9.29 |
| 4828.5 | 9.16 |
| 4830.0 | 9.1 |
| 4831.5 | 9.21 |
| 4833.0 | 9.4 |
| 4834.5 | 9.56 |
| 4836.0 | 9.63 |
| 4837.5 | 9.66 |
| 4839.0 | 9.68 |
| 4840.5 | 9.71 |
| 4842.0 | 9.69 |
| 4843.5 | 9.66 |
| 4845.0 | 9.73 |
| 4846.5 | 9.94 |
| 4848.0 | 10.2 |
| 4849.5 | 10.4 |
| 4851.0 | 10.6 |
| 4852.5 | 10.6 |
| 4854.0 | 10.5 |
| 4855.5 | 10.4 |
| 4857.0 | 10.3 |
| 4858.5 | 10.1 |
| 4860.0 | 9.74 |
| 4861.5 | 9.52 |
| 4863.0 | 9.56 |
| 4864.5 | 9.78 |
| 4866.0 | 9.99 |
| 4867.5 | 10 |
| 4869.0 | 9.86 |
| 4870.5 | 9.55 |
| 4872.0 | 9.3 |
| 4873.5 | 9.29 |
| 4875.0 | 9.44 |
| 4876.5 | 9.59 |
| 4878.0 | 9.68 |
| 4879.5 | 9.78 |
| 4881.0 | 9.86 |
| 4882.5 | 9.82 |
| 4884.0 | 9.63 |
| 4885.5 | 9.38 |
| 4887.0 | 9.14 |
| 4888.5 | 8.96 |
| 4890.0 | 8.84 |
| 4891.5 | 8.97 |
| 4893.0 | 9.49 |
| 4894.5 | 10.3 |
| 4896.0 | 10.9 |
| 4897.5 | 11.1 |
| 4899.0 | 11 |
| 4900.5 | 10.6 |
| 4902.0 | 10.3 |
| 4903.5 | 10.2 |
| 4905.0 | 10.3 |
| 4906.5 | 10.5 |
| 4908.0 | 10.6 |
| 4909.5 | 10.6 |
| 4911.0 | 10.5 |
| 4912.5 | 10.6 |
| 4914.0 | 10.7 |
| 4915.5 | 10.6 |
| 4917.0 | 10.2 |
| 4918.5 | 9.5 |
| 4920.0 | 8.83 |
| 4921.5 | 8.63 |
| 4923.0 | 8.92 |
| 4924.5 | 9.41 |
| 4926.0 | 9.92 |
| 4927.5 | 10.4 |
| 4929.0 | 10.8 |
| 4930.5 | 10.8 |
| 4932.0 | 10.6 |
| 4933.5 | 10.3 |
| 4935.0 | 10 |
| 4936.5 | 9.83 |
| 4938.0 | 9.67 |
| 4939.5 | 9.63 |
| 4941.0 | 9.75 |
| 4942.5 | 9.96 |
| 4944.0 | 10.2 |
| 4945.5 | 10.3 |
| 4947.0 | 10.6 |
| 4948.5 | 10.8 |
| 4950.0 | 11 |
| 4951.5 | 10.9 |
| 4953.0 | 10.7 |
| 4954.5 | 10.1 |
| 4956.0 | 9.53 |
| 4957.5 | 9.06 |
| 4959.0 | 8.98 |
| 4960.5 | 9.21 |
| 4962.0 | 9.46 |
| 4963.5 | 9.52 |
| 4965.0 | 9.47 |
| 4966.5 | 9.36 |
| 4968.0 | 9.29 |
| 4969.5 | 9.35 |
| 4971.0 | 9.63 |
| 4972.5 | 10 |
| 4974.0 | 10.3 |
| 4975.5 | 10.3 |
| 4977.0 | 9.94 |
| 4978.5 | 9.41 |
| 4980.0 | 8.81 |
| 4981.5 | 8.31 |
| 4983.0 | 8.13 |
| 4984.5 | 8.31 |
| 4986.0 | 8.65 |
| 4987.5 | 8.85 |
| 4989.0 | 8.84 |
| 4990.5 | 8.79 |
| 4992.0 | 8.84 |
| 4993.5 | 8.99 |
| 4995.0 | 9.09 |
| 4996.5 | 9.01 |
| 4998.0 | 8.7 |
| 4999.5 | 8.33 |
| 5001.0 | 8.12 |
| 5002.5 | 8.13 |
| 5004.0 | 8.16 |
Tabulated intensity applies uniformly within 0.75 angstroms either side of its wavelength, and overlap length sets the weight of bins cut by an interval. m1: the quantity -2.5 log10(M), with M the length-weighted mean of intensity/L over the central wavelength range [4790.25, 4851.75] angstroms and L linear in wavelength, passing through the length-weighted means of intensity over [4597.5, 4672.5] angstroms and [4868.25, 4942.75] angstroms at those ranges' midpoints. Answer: 0.04 mag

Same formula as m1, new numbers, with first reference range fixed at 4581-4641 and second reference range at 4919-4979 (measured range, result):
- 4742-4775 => 0.09 mag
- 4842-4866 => 0.00 mag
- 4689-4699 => -0.06 mag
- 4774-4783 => 0.24 mag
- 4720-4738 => -0.01 mag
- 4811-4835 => 0.04 mag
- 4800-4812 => 0.02 mag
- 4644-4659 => 0.03 mag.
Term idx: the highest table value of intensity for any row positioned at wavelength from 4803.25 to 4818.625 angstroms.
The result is 10.6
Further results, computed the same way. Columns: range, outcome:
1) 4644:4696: 11.6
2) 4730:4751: 10.8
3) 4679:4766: 11.5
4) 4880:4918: 11.1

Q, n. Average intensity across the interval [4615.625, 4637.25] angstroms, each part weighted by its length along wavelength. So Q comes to 10.9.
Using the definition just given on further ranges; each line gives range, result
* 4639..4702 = 10.6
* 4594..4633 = 10.8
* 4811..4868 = 9.91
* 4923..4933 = 10.2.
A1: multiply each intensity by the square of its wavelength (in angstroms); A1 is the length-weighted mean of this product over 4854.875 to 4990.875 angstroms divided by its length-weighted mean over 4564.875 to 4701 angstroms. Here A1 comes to 1.04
